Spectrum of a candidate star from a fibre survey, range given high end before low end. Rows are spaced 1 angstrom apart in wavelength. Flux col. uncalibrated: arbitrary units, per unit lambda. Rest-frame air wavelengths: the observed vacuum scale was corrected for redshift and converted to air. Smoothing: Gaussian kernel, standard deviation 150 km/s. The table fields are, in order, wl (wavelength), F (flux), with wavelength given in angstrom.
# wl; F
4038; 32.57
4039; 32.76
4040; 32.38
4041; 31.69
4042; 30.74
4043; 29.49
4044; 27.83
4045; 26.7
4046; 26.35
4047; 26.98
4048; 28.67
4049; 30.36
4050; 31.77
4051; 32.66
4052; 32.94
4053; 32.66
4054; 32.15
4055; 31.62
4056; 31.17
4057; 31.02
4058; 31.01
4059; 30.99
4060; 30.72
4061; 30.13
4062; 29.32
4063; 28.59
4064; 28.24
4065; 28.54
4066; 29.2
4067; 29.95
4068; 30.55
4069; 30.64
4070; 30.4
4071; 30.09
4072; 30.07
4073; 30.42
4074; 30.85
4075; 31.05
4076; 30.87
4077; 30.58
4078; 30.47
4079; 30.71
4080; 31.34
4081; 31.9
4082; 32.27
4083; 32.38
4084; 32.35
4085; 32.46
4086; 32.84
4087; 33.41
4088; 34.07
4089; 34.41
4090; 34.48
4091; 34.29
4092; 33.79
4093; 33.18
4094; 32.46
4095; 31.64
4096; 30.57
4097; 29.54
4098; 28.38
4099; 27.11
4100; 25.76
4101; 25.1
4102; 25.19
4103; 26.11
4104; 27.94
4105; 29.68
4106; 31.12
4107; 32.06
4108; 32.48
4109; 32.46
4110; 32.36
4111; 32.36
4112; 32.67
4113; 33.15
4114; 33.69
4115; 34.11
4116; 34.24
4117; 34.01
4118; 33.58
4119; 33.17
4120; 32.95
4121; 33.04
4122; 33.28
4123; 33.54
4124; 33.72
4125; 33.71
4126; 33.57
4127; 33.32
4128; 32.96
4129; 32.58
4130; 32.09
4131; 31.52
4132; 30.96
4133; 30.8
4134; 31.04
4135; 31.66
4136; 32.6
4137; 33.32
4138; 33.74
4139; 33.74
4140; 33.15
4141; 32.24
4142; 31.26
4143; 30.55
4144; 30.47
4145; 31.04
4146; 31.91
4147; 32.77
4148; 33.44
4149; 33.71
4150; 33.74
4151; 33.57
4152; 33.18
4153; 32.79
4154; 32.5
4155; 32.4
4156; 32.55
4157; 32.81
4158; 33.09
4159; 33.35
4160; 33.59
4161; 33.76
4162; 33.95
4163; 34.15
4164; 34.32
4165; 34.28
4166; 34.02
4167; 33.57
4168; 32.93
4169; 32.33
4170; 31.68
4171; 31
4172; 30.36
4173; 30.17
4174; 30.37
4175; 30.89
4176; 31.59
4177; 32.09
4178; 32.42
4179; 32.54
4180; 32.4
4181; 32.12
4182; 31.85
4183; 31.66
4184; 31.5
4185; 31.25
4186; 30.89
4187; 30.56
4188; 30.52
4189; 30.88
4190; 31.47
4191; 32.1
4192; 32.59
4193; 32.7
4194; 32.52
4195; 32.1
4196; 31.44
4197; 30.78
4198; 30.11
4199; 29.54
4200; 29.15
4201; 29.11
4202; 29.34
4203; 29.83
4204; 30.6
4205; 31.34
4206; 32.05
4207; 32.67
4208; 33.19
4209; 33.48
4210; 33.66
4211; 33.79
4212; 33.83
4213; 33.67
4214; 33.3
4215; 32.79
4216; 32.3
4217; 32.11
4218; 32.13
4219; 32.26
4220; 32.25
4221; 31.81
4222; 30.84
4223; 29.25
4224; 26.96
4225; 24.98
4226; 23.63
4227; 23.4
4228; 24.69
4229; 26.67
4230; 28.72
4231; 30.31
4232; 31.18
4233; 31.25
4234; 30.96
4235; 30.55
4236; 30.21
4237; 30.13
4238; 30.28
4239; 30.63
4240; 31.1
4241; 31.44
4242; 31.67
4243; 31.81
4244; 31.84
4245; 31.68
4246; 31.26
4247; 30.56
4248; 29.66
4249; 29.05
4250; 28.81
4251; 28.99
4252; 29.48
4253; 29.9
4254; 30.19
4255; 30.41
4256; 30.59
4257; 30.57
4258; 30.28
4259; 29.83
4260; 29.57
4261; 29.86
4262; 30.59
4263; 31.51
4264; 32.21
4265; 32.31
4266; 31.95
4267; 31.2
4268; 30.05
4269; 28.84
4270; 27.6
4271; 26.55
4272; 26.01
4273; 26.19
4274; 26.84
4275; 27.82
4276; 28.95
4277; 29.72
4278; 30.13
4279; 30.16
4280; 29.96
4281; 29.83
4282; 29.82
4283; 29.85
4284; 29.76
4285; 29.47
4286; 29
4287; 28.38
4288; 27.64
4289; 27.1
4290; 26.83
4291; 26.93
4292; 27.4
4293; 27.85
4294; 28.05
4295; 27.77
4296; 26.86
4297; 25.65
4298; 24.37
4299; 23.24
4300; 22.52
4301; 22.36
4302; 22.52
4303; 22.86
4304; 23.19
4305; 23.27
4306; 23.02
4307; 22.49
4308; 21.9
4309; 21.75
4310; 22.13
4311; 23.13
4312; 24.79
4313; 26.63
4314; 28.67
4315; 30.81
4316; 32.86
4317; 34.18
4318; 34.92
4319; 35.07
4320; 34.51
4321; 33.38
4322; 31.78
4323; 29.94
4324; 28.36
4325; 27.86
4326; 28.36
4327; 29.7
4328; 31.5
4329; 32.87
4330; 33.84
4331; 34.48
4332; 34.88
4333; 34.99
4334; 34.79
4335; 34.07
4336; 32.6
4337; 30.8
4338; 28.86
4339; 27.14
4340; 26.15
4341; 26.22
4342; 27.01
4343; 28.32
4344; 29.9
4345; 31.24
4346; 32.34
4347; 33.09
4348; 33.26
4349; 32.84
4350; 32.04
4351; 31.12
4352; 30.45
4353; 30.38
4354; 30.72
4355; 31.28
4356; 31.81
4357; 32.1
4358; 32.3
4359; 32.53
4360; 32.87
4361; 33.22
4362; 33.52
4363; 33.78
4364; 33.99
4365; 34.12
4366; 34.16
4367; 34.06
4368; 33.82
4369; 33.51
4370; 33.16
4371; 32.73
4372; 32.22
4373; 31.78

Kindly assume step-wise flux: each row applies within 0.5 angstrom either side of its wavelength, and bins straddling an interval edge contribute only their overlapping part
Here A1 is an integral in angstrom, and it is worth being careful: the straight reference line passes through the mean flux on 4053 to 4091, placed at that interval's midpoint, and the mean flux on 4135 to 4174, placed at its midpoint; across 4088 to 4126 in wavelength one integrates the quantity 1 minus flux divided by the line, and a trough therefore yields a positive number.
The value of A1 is 0.1 angstrom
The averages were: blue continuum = 31.2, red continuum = 32.7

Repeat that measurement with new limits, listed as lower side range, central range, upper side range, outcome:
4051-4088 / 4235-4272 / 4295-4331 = -2.5 angstrom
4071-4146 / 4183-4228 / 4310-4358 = 0.6 angstrom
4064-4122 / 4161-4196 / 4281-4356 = -1.9 angstrom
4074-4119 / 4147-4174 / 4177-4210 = -1.3 angstrom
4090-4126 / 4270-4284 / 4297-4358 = 0.5 angstrom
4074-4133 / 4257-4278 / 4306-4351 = 0.8 angstrom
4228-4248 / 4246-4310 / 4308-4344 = 5.1 angstrom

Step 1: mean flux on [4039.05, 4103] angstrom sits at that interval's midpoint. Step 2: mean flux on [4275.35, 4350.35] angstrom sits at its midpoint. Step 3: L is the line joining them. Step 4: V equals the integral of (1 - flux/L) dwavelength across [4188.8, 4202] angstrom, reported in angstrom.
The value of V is -0.6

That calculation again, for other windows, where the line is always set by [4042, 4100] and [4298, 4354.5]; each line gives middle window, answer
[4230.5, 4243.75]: -0.5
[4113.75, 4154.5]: -3.2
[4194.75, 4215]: -1.2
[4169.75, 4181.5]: -0.5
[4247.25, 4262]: -0.1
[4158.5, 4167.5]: -1.1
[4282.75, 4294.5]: 0.5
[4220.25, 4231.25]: 0.9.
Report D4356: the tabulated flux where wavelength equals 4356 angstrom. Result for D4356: 31.81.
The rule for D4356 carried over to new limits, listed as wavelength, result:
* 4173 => 30.17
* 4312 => 24.79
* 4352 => 30.45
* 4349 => 32.84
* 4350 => 32.04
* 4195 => 32.1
